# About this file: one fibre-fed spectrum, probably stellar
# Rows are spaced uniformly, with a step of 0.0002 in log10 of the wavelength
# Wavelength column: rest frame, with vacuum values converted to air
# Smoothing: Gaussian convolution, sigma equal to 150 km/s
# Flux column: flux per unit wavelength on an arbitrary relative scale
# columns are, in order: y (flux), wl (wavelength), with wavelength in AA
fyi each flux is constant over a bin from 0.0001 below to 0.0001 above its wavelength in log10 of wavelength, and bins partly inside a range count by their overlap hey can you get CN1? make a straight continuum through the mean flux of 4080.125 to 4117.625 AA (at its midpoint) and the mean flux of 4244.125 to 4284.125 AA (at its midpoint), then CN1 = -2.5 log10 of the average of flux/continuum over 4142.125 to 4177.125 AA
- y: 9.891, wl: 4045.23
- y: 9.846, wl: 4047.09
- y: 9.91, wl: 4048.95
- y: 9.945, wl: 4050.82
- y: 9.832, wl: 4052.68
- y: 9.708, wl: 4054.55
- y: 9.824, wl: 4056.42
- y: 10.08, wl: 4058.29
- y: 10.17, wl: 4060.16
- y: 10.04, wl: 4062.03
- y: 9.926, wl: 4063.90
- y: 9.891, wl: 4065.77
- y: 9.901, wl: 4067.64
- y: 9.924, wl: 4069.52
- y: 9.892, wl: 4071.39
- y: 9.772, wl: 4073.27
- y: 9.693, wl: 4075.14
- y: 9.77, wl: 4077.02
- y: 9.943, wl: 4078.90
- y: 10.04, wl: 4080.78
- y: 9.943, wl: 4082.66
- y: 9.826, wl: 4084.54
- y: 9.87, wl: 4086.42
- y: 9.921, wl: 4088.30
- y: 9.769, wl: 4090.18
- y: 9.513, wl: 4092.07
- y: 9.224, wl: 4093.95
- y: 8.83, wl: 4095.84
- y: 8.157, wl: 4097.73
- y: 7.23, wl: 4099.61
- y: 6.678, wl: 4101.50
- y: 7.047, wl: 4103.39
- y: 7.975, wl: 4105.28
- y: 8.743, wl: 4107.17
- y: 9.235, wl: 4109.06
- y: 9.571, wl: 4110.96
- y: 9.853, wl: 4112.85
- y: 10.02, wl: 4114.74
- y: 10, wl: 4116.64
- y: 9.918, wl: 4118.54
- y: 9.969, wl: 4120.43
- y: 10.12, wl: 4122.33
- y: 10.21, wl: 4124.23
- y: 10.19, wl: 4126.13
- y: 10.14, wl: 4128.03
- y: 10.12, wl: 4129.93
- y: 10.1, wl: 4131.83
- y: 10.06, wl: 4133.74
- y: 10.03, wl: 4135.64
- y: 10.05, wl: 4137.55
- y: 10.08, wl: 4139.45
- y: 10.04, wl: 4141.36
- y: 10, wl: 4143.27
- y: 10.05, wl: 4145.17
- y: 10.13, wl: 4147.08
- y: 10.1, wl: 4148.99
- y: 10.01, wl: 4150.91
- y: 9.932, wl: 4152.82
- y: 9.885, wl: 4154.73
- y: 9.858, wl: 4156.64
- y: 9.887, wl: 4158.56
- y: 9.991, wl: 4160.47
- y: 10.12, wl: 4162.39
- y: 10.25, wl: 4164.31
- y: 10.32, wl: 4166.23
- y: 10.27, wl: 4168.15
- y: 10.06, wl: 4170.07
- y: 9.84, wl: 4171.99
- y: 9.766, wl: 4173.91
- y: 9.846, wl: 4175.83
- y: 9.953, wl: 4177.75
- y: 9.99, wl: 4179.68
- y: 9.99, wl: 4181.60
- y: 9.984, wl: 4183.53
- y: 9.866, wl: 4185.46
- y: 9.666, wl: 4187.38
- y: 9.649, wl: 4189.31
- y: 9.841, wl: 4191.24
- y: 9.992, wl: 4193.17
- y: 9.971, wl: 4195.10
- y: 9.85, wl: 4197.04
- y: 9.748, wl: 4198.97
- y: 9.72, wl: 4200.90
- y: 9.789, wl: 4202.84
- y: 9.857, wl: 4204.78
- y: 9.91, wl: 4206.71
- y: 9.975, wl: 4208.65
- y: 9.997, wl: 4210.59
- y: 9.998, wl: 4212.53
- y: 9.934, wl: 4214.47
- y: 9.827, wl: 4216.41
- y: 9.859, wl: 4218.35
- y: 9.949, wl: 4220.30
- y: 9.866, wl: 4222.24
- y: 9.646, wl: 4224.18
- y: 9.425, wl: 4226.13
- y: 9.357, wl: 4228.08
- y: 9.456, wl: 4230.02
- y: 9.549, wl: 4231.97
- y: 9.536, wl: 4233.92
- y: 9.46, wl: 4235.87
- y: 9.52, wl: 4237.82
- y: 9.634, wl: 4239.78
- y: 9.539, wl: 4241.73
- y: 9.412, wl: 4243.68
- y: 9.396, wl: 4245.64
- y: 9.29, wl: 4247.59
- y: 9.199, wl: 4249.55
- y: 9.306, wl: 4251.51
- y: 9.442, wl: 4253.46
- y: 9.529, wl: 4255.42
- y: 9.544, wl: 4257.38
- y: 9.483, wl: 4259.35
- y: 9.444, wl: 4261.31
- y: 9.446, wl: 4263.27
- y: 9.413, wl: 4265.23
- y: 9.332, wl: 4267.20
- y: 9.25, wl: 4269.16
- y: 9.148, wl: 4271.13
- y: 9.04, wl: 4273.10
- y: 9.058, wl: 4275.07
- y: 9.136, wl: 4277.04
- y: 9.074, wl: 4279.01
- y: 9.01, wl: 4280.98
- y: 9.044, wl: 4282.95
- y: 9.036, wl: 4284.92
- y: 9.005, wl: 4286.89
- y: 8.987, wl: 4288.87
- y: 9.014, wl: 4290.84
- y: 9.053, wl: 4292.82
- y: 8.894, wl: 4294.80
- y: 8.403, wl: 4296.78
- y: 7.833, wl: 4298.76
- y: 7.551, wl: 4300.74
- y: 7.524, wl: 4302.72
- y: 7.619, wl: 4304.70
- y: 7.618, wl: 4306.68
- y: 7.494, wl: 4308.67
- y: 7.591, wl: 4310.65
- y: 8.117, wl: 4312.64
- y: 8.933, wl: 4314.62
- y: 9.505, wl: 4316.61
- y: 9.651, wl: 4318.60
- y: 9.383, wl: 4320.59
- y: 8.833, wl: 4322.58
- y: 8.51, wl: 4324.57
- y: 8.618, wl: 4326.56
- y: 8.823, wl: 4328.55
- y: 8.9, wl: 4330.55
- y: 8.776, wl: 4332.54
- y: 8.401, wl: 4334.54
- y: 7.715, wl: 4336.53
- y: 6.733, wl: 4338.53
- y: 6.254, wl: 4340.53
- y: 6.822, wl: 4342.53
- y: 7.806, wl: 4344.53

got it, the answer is -0.10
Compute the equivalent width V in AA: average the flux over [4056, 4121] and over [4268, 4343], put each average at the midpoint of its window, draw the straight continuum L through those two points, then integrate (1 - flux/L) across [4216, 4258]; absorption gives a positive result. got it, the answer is -3.5 AA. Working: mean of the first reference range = 9.43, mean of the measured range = 9.53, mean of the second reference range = 8.49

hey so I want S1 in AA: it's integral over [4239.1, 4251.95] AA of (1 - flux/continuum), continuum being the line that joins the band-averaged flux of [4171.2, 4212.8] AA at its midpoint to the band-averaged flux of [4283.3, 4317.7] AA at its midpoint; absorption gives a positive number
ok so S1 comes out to -0.36 AA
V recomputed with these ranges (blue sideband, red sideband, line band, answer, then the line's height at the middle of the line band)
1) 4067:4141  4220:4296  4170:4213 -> -2.13 AA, 9.41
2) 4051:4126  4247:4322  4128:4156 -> -2.15 AA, 9.33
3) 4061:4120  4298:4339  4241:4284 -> -3.61 AA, 8.57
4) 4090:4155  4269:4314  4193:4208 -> -1.31 AA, 9.06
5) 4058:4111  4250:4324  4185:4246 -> -4.79 AA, 9.02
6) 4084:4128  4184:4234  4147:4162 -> -0.76 AA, 9.49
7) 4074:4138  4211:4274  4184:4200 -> -0.56 AA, 9.49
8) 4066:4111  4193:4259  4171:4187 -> -0.68 AA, 9.49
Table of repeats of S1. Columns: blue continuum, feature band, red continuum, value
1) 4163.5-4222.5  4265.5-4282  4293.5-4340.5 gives -0.53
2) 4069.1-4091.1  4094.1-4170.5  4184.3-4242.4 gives 1.49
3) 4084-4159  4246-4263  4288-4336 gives -1.14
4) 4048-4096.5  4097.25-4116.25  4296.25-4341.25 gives 2.15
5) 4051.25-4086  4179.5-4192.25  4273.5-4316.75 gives -0.93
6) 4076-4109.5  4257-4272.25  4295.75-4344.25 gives -1.87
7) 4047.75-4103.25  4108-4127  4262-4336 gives -1.07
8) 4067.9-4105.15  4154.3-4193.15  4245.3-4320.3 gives -3.86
